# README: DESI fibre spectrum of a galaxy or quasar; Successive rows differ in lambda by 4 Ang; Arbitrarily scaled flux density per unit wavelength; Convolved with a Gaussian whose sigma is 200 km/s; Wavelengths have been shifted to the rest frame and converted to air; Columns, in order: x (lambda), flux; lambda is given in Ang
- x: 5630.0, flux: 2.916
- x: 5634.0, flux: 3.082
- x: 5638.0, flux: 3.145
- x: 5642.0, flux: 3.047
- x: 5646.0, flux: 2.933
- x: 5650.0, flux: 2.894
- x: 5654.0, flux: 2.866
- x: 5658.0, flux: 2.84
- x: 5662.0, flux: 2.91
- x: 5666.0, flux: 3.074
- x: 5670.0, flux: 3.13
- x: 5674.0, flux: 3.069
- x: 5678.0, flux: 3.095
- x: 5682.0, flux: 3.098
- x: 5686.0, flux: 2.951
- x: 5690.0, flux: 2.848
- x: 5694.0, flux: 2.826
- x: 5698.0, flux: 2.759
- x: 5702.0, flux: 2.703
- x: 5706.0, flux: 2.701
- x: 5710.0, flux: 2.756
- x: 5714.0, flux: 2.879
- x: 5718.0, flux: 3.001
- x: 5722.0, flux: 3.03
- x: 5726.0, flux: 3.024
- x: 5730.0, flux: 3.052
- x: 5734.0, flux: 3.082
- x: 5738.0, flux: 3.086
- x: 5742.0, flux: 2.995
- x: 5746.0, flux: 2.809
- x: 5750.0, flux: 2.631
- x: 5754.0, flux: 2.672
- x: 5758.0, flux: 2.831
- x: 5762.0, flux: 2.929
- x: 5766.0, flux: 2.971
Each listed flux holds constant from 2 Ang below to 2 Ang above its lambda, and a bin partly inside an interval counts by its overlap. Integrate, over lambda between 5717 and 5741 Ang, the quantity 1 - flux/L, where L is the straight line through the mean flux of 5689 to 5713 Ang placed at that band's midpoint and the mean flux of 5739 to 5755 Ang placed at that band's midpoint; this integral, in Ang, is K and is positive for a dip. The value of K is -2.2 Ang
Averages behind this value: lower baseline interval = 2.77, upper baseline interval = 2.8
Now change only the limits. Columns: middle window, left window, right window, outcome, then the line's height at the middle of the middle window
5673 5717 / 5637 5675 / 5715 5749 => 1.6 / 2.99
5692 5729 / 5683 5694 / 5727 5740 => 1.6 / 2.99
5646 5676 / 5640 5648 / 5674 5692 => 0.3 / 3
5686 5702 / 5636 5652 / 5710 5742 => 1.0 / 3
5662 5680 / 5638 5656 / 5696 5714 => -1.3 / 2.87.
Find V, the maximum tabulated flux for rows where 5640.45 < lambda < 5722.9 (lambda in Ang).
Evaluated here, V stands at 3.13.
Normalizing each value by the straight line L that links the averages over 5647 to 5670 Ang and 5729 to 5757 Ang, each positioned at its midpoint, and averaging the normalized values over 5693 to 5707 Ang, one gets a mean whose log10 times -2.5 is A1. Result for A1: 0.07 mag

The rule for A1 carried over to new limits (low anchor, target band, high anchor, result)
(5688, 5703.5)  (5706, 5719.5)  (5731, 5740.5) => 0.02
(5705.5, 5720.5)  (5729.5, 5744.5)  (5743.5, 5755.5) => -0.11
